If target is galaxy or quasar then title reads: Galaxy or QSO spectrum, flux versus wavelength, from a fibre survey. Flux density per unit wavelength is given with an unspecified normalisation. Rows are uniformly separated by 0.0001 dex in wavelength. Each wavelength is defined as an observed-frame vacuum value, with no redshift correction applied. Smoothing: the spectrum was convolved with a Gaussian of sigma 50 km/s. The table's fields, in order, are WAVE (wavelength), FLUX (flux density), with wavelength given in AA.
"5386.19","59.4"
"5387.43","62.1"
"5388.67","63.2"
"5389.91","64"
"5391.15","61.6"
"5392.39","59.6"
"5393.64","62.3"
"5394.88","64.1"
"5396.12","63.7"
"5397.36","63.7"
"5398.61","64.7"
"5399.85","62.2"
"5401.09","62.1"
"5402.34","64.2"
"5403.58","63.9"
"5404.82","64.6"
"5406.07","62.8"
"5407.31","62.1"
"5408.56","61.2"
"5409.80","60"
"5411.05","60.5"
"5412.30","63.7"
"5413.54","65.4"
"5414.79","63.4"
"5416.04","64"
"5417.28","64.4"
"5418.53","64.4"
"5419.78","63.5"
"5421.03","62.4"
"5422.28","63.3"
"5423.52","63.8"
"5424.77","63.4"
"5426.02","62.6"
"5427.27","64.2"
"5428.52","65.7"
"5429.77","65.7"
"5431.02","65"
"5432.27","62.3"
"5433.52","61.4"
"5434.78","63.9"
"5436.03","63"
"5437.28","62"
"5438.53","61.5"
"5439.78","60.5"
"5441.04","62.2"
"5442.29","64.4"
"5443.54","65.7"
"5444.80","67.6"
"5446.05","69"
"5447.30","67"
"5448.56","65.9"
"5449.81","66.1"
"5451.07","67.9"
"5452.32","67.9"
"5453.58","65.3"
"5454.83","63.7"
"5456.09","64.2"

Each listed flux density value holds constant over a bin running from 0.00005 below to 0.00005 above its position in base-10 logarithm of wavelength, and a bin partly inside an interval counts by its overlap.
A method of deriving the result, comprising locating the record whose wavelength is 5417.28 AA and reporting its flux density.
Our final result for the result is 64.4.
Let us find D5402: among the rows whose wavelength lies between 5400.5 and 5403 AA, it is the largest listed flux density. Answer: 64.2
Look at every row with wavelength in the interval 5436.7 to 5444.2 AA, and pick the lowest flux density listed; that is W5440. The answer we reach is 60.5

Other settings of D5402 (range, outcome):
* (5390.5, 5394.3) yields 62.3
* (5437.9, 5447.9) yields 69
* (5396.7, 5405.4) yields 64.7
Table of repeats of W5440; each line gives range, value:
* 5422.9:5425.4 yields 63.4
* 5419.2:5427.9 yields 62.4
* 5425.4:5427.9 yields 62.6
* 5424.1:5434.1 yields 61.4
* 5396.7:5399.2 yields 63.7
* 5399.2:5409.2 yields 61.2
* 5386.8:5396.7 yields 59.6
